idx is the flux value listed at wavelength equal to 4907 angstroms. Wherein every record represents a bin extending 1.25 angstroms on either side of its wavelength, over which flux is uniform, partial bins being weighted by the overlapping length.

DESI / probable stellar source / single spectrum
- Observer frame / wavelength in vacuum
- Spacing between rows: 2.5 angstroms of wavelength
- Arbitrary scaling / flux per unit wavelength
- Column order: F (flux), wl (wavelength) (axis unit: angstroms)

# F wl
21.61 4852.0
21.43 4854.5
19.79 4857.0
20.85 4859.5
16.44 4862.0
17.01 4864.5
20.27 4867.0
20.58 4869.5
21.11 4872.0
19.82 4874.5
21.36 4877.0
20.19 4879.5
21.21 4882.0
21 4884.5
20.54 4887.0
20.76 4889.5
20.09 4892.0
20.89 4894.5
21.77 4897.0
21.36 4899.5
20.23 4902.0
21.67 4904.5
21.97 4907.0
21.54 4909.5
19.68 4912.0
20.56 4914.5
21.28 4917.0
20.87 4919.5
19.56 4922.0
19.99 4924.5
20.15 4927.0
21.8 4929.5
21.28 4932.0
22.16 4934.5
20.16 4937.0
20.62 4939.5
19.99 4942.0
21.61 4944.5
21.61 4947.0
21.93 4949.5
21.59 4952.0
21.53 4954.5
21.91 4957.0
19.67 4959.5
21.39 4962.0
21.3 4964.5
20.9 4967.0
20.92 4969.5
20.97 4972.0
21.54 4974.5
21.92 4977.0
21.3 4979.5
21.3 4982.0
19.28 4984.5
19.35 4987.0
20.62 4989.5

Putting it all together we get 21.97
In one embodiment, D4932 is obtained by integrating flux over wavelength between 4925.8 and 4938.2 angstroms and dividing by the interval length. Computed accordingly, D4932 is 21.1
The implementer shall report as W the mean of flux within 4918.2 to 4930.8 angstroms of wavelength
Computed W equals 20.5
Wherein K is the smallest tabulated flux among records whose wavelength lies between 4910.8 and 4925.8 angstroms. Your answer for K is 19.56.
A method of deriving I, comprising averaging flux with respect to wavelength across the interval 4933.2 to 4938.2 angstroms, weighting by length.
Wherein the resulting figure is 21.2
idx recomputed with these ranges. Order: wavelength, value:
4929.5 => 21.8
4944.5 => 21.61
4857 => 19.79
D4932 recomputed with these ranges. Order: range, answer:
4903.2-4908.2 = 21.8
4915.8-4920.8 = 21.1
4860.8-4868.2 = 17.9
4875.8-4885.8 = 20.9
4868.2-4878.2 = 20.7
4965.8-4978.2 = 21.2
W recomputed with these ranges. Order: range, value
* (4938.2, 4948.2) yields 21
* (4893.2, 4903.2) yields 21.1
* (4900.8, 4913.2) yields 21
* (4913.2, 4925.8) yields 20.4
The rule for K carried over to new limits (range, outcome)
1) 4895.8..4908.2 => 20.23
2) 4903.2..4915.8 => 19.68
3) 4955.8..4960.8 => 19.67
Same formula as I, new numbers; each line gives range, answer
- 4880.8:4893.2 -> 20.7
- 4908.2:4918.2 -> 20.8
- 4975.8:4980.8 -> 21.6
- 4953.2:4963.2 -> 21.1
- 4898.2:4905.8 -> 21.1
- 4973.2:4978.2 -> 21.7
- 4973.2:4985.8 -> 21.1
